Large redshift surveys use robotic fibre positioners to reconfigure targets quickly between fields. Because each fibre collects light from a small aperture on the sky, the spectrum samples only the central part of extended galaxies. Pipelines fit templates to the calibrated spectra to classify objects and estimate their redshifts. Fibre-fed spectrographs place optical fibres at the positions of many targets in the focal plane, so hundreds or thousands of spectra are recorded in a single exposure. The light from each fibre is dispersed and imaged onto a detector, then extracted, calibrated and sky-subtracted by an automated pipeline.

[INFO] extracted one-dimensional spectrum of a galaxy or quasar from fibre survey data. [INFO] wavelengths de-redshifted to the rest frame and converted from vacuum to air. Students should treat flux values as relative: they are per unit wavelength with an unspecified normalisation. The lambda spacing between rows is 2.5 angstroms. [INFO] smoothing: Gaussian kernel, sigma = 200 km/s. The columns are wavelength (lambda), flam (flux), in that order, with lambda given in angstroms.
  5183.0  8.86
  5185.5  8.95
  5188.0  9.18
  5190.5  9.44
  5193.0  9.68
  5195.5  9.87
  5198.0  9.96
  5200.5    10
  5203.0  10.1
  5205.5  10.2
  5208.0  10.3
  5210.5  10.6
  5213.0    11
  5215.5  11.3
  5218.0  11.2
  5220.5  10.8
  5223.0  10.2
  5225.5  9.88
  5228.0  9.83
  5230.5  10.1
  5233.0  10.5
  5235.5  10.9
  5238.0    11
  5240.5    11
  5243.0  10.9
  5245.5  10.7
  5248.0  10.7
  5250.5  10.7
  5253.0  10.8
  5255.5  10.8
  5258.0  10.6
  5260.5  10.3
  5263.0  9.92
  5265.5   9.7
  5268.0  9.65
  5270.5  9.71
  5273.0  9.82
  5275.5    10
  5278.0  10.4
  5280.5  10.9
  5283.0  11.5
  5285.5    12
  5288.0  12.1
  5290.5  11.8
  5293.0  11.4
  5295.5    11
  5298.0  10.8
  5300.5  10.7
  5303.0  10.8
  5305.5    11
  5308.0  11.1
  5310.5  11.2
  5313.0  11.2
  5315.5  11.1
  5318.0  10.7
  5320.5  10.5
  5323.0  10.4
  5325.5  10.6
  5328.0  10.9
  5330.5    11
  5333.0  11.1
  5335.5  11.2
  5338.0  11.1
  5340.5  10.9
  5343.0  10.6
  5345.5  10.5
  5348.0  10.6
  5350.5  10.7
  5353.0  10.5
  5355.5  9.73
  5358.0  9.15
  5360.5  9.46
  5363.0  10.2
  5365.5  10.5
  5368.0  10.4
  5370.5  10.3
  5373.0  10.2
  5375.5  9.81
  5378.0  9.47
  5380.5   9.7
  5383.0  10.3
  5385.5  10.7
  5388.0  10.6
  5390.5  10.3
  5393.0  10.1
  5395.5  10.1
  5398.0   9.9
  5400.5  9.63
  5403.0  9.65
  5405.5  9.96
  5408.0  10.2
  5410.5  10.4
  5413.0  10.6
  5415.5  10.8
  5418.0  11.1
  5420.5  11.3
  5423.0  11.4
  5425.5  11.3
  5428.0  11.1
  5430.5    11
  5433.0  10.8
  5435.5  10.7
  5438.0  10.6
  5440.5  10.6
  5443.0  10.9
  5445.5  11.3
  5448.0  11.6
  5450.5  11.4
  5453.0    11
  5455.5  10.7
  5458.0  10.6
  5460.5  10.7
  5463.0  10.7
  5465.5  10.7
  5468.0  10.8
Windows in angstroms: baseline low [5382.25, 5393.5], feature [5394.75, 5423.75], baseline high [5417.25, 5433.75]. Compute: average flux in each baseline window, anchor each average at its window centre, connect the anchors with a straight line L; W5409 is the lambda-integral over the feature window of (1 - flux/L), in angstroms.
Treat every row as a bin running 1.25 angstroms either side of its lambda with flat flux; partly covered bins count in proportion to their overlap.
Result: 1.2 angstroms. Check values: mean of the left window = 10.4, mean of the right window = 11.2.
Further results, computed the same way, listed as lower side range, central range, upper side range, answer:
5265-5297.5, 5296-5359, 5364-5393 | -1.3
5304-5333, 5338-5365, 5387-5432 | 1.2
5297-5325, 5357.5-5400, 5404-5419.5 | 2.2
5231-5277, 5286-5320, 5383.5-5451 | -2.1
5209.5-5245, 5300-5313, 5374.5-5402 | -0.8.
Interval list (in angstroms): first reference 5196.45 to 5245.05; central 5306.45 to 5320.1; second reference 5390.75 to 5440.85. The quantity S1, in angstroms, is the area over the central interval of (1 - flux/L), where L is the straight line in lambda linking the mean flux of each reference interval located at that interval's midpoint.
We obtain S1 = -0.6 angstroms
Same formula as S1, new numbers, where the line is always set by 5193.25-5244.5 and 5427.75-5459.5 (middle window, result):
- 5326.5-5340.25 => -0.43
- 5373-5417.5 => 2.83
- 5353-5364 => 1.06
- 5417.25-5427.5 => -0.35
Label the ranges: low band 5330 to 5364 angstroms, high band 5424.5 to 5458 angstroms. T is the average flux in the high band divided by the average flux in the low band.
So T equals 1.0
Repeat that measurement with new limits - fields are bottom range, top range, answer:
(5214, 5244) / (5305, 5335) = 1.03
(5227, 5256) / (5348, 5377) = 0.95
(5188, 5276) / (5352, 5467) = 1.01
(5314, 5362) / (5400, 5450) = 1.02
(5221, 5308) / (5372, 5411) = 0.94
